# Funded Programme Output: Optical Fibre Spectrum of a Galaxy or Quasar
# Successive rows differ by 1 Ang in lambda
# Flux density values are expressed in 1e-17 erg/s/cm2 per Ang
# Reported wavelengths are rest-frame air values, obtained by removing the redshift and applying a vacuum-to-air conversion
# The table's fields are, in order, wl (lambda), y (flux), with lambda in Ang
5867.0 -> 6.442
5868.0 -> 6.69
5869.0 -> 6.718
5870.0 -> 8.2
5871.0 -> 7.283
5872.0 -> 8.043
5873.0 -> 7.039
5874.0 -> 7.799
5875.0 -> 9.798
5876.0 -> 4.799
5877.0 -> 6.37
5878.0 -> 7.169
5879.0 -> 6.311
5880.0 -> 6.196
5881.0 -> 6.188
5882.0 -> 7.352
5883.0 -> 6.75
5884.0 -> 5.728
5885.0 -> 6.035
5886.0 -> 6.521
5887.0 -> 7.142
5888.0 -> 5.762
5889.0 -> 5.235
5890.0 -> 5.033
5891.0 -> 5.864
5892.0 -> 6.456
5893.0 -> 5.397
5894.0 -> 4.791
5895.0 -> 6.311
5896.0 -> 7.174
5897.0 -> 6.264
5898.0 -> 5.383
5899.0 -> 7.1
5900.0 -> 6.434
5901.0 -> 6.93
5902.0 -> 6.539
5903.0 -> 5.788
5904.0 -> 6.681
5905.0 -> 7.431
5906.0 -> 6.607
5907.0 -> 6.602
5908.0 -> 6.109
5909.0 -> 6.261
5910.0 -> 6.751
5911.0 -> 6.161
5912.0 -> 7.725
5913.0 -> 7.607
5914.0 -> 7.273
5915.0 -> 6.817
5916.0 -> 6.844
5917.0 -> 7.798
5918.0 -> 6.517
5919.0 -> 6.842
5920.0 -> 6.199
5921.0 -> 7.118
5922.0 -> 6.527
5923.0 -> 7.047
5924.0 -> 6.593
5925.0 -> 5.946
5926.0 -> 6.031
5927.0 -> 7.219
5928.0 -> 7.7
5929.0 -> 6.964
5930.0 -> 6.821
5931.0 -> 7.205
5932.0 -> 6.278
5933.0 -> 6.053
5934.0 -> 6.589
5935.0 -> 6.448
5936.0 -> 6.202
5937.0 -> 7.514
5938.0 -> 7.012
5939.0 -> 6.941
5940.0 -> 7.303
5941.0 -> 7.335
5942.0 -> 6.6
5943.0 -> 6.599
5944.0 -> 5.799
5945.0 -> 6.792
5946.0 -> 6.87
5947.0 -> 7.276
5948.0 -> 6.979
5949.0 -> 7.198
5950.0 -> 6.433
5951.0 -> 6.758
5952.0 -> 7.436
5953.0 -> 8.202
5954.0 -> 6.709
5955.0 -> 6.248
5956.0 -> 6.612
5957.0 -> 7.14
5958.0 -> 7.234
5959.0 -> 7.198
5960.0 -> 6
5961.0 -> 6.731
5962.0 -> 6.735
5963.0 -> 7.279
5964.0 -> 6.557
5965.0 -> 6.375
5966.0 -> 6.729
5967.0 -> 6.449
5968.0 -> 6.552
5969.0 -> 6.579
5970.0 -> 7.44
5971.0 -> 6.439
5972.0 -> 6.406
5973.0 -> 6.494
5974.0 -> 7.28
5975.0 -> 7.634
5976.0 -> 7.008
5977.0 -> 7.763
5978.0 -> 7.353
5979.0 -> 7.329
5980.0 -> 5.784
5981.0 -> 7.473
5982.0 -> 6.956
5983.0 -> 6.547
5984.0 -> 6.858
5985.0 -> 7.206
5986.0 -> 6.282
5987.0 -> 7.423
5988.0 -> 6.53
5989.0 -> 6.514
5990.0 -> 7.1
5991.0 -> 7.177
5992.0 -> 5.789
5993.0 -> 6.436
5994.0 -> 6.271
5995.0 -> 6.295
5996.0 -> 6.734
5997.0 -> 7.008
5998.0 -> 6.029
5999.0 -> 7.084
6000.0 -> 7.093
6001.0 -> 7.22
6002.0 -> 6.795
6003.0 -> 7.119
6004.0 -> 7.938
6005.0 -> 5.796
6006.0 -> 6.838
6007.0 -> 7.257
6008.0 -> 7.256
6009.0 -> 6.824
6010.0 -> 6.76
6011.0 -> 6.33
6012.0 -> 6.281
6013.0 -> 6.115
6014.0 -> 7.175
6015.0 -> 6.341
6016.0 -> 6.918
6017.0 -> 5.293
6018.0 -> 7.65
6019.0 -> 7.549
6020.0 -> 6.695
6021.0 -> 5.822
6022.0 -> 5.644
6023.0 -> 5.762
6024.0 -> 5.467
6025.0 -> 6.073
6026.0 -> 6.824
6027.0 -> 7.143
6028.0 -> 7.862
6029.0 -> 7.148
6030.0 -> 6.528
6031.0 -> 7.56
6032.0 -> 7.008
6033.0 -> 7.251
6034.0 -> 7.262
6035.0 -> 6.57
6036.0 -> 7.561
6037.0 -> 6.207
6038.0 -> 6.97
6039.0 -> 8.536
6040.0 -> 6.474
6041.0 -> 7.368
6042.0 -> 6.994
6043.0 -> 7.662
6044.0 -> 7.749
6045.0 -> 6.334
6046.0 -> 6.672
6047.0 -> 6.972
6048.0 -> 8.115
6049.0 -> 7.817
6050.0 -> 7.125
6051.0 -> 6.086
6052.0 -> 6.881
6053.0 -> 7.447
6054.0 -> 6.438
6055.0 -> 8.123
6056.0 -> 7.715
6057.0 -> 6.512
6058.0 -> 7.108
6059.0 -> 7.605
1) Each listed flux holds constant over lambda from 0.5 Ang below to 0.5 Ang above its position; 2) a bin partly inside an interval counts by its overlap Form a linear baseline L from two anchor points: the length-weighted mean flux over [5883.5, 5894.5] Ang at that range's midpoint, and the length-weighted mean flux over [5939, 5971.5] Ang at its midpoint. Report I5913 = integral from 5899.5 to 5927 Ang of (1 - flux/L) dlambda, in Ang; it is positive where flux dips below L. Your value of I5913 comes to -2.37 Ang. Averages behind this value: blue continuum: 5.81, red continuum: 6.83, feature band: 6.72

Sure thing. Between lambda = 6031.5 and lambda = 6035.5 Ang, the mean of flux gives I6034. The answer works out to 7.02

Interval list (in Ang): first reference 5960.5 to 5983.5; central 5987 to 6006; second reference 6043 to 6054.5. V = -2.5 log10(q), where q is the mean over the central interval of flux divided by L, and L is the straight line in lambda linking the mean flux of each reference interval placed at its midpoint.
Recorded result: 0.03 mag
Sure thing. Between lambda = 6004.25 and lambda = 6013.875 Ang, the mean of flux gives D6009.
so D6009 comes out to 6.66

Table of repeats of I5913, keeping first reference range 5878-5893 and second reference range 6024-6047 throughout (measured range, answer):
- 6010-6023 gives 0.9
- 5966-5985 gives -0.6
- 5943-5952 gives -0.3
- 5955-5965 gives -0.3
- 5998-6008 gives -0.2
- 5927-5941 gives -0.9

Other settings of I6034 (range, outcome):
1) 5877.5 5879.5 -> 6.74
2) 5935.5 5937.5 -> 6.86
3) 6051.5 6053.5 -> 7.16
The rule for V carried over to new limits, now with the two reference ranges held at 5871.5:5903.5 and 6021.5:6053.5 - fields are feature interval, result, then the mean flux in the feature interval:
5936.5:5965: -0.04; 6.9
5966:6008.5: -0.01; 6.84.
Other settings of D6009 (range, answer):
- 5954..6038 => 6.77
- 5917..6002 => 6.81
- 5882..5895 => 5.97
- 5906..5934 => 6.77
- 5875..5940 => 6.55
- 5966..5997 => 6.81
